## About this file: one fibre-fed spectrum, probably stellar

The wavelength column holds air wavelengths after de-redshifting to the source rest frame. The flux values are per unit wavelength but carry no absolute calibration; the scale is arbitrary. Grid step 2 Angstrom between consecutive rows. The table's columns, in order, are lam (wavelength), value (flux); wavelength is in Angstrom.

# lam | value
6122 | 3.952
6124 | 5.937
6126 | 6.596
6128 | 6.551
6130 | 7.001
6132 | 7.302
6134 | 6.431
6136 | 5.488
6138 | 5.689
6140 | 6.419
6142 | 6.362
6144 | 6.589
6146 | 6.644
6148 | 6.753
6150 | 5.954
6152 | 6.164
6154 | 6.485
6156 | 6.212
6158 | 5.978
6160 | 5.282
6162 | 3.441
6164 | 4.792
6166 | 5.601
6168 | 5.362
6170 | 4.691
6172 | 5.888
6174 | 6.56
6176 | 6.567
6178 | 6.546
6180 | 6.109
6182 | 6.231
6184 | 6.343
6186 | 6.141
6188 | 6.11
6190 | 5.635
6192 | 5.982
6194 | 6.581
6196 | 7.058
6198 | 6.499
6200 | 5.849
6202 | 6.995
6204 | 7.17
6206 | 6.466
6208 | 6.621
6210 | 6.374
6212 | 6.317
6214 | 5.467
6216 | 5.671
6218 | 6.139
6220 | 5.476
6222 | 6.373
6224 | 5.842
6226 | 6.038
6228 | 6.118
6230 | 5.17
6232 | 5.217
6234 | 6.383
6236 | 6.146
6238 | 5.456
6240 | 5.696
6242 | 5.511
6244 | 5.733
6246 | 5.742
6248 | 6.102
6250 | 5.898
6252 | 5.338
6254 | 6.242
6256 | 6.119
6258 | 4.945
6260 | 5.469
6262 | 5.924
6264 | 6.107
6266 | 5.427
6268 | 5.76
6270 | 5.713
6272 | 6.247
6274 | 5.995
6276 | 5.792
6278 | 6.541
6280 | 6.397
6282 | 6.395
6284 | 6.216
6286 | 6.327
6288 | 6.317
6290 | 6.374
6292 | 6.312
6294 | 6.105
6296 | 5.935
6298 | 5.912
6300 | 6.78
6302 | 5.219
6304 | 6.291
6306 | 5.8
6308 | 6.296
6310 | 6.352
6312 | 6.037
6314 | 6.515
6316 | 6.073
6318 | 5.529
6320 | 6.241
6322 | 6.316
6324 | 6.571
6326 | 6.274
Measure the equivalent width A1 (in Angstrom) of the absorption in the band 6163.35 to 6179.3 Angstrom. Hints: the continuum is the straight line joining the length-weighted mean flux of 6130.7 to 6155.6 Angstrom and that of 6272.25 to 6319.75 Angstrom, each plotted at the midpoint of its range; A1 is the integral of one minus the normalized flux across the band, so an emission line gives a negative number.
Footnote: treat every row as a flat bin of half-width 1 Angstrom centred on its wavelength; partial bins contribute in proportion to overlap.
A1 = 1.4 Angstrom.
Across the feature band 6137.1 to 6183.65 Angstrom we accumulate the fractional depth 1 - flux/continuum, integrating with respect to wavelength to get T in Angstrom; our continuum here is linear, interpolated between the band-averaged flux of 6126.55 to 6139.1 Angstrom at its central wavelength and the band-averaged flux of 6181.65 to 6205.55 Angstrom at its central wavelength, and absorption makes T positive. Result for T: 3.4 Angstrom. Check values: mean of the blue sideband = 6.42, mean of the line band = 5.93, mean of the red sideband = 6.39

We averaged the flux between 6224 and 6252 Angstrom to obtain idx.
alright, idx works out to 5.77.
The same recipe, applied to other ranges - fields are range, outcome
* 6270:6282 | 6.17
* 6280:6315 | 6.19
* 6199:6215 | 6.41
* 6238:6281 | 5.83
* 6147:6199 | 5.96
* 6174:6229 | 6.25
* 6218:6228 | 5.97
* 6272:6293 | 6.27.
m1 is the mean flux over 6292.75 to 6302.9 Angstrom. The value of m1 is 6.01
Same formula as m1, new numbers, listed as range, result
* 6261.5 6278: 5.91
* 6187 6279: 5.99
